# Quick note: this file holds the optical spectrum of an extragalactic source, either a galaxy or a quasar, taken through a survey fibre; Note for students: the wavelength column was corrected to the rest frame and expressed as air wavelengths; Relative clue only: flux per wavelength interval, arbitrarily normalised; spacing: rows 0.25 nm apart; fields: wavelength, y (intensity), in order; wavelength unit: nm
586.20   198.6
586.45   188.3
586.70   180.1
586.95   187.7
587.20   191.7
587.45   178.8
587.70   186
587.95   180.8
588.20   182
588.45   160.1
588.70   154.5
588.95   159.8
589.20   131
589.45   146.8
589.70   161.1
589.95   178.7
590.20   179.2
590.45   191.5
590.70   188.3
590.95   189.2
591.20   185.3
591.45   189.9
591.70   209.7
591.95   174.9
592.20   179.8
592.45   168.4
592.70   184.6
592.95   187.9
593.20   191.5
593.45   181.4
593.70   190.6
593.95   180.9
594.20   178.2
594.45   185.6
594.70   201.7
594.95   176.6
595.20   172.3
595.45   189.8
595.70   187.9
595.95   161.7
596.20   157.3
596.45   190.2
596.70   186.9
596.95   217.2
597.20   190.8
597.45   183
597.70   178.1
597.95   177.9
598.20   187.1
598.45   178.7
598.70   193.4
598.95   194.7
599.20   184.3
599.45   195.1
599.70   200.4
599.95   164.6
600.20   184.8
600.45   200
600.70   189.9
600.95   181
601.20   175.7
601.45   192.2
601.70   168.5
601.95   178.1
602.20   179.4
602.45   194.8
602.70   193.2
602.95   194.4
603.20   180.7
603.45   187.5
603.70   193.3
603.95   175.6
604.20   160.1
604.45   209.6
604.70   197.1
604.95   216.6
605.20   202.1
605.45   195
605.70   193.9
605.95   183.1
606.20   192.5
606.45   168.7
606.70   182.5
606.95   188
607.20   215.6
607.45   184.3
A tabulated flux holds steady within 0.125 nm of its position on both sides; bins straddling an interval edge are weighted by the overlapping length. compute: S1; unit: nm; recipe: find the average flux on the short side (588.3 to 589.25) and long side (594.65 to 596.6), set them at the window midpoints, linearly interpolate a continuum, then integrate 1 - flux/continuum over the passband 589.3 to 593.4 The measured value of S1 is -0.45 nm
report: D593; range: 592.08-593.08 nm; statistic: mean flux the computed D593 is 180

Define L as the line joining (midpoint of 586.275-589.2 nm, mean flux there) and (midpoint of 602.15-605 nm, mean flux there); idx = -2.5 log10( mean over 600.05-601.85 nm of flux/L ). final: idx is 0.02 mag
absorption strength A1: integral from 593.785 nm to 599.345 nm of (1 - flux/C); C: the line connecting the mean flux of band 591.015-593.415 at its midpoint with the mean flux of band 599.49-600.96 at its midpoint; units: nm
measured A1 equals 0.07 nm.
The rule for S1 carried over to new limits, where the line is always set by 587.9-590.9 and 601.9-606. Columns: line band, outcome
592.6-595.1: -0.155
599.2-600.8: -0.037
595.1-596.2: 0.012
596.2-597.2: -0.071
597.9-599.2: -0.031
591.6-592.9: -0.081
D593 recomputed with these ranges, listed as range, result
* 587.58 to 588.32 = 183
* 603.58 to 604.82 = 187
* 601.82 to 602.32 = 179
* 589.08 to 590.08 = 155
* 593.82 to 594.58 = 182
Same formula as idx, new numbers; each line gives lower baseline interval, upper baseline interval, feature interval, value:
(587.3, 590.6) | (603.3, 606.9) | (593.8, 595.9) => -0.04 mag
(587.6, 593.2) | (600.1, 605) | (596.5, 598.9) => -0.03 mag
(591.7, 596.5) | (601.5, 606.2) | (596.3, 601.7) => -0.01 mag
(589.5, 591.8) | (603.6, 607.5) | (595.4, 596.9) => 0.04 mag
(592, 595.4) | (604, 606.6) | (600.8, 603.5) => 0.03 mag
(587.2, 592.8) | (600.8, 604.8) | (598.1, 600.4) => -0.03 mag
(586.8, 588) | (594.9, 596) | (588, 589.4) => 0.17 mag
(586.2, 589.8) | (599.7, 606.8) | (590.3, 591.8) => -0.10 mag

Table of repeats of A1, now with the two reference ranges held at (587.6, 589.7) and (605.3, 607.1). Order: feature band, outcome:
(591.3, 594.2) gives -0.30 nm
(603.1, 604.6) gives -0.01 nm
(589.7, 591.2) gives -0.17 nm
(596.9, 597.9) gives -0.08 nm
